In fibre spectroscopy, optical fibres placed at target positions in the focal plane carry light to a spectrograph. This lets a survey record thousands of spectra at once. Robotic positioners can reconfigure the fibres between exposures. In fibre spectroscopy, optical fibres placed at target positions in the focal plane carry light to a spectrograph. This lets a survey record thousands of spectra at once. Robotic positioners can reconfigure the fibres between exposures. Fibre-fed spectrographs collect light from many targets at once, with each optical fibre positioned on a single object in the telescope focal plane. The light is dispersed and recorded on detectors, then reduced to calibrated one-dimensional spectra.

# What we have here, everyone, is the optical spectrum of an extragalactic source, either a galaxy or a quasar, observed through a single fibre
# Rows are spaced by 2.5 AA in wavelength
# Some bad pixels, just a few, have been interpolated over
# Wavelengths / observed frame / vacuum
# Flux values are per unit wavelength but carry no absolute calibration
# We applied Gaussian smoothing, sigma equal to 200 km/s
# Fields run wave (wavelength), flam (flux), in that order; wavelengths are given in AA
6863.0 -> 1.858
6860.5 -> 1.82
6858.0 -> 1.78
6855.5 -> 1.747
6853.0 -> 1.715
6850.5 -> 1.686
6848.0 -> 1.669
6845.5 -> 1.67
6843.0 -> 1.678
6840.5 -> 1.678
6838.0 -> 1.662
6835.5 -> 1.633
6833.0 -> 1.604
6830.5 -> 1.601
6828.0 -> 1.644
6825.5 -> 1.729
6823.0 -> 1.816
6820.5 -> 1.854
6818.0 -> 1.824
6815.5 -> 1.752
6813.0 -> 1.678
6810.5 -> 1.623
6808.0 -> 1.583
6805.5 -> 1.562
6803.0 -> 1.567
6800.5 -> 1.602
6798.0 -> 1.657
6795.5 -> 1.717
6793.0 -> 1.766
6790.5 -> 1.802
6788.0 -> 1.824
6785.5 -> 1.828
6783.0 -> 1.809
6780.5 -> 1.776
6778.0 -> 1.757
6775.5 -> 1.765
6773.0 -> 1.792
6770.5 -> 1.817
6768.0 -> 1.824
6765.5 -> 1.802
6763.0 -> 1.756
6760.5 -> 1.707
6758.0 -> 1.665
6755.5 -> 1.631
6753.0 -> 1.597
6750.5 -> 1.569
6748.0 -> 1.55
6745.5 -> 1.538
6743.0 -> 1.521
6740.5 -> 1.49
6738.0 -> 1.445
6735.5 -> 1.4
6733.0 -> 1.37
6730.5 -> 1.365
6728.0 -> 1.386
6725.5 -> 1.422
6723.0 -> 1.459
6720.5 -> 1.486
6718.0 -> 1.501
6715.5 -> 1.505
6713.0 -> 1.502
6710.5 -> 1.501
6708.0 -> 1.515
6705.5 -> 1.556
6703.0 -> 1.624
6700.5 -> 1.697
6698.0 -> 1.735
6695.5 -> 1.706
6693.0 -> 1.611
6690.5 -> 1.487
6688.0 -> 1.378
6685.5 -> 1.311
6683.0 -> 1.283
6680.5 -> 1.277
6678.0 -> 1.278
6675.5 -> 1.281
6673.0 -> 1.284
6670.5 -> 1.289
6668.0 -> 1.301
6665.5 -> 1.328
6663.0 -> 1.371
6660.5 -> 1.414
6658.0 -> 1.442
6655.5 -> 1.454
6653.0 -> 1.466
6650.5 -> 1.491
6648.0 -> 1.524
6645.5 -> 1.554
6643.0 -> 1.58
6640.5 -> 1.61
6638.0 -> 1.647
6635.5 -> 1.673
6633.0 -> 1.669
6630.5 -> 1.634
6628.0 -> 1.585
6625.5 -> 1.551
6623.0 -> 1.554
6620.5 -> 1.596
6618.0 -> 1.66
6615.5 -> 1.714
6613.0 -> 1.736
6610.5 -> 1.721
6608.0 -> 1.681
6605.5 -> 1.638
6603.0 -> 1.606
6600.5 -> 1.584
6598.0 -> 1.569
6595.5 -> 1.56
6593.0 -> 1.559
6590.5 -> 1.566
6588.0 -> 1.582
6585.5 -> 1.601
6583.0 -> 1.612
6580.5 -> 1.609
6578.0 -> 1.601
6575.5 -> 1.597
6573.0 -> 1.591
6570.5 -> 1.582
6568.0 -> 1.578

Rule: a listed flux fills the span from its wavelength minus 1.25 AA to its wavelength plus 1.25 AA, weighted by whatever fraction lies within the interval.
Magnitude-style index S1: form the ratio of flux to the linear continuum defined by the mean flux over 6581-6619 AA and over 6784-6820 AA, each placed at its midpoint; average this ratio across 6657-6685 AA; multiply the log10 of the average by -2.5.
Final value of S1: 0.24 mag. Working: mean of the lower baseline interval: 1.63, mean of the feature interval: 1.32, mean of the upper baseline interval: 1.7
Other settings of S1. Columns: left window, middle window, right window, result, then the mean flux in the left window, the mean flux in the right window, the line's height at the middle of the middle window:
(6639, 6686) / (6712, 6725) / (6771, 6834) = 0.029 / 1.4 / 1.72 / 1.53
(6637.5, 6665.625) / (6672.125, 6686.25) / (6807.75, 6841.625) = 0.186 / 1.49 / 1.69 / 1.52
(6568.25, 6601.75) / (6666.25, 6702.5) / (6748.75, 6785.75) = 0.170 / 1.59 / 1.73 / 1.67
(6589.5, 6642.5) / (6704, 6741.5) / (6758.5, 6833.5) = 0.155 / 1.62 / 1.73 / 1.69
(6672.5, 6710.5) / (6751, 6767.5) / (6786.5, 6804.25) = -0.044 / 1.47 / 1.71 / 1.63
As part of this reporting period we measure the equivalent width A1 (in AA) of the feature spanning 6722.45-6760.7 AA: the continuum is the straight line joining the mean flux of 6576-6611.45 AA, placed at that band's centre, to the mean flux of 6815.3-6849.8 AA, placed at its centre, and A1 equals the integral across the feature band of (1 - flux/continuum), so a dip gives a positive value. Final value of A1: 3.70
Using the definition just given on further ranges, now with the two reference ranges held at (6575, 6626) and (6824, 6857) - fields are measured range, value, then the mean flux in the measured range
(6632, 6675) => 4.1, 1.47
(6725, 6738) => 2.0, 1.39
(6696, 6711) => 0.2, 1.61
